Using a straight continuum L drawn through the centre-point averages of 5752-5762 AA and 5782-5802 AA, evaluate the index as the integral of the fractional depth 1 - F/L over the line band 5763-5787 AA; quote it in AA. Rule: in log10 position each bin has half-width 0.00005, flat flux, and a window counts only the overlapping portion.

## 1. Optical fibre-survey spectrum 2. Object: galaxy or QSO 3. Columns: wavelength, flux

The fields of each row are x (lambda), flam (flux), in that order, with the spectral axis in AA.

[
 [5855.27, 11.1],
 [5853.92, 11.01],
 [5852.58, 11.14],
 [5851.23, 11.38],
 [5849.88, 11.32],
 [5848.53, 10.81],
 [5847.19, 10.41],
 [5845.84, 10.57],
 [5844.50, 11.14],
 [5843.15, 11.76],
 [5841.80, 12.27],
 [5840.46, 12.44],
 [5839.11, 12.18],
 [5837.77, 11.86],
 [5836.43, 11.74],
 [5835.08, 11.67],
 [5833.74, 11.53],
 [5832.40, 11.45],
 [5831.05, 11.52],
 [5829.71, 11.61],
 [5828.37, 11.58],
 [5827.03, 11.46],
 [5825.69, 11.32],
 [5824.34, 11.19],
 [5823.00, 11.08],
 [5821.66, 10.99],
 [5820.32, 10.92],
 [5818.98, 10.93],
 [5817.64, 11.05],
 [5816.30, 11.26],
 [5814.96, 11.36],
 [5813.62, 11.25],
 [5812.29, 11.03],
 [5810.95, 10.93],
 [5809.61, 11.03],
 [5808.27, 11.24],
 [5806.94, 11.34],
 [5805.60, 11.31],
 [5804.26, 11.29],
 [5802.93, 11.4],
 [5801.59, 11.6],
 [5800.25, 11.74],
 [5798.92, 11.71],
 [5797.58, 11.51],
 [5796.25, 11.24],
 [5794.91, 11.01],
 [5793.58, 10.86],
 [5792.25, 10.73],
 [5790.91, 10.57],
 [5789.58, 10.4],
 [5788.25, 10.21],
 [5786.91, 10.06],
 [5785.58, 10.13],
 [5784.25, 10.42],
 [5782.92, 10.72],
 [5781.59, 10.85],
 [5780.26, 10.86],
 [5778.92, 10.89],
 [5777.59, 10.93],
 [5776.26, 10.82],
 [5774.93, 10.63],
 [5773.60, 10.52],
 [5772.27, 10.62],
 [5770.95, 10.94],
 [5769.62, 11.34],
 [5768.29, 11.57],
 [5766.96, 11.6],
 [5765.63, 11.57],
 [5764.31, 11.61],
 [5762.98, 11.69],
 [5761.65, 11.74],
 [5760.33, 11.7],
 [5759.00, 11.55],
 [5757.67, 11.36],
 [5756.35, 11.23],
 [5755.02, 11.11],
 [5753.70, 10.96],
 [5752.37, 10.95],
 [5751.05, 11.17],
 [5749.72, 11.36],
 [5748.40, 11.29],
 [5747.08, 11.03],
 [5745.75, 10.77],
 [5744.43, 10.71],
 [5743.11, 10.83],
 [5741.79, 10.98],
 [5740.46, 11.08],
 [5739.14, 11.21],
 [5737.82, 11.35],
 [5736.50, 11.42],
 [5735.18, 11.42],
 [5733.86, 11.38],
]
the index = 0.3 AA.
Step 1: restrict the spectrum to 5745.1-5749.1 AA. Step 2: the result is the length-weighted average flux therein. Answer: 11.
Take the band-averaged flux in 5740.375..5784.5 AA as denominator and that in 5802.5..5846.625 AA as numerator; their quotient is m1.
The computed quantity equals 1.03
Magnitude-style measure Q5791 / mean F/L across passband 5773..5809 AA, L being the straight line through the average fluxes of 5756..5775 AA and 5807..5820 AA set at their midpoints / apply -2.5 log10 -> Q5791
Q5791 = 0.029 mag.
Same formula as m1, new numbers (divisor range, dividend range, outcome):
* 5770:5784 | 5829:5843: 1.10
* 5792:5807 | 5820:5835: 1.00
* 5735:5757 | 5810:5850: 1.02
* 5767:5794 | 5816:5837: 1.06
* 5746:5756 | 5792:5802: 1.02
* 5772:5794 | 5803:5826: 1.05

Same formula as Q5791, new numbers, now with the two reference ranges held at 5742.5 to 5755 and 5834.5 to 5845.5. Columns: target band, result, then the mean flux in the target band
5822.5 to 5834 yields 0.030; 11.4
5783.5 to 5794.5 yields 0.093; 10.4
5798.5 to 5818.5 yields 0.025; 11.3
